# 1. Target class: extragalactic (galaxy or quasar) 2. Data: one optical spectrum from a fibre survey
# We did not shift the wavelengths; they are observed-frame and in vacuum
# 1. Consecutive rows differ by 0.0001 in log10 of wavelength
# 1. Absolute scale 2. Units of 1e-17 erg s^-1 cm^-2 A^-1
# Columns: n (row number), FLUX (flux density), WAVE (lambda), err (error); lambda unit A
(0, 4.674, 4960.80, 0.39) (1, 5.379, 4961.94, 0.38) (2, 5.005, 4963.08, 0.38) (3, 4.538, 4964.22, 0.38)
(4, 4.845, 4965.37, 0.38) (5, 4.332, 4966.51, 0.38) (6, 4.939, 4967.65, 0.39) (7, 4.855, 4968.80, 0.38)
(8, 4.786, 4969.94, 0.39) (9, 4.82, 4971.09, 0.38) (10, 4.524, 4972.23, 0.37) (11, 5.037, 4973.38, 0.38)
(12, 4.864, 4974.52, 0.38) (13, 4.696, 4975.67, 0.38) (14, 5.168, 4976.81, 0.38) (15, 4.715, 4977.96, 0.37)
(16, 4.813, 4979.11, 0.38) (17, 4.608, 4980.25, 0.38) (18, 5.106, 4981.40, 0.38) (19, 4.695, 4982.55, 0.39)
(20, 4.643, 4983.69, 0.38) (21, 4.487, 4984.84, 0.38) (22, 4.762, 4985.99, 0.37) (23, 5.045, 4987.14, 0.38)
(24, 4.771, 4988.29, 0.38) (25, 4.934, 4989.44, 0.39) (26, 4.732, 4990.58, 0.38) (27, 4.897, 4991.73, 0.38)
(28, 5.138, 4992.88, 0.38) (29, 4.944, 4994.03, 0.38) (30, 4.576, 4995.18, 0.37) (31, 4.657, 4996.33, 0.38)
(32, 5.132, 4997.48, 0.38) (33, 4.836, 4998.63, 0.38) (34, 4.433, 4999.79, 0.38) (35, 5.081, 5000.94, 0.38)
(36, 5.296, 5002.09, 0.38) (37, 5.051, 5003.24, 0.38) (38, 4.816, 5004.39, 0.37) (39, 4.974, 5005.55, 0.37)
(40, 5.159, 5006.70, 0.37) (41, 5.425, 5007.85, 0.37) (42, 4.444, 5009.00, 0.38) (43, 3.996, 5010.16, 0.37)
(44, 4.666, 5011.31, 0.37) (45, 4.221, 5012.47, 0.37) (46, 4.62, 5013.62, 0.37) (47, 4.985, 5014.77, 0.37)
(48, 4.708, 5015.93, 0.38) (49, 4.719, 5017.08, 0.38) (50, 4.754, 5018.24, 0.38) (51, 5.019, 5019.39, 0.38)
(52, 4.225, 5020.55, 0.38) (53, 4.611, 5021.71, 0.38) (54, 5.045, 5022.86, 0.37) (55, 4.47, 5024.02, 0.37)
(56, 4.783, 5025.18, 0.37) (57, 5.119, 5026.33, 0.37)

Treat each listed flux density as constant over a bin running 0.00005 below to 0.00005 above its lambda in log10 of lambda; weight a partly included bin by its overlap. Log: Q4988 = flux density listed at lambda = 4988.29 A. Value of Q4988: 4.771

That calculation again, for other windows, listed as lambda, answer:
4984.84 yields 4.487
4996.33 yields 4.657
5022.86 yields 5.045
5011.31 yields 4.666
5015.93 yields 4.708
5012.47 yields 4.221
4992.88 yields 5.138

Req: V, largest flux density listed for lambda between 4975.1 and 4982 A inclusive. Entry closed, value 5.168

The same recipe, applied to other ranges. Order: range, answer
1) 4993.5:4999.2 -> 5.132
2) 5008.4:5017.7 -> 4.985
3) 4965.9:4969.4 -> 4.939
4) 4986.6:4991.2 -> 5.045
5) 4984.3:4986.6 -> 4.762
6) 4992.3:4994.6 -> 5.138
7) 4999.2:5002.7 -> 5.296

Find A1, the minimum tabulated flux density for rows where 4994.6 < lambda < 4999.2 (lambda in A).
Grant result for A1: 4.576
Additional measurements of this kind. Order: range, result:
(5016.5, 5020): 4.719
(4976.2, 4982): 4.608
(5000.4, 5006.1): 4.816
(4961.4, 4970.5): 4.332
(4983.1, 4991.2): 4.487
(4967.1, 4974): 4.524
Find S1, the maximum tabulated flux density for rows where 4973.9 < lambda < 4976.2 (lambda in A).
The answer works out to 4.864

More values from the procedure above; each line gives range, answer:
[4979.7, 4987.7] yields 5.106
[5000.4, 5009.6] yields 5.425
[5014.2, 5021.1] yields 5.019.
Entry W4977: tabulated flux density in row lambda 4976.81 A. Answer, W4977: 5.168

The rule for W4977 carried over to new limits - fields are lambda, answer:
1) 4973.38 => 5.037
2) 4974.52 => 4.864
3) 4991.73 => 4.897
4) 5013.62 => 4.62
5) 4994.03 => 4.944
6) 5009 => 4.444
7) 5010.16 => 3.996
